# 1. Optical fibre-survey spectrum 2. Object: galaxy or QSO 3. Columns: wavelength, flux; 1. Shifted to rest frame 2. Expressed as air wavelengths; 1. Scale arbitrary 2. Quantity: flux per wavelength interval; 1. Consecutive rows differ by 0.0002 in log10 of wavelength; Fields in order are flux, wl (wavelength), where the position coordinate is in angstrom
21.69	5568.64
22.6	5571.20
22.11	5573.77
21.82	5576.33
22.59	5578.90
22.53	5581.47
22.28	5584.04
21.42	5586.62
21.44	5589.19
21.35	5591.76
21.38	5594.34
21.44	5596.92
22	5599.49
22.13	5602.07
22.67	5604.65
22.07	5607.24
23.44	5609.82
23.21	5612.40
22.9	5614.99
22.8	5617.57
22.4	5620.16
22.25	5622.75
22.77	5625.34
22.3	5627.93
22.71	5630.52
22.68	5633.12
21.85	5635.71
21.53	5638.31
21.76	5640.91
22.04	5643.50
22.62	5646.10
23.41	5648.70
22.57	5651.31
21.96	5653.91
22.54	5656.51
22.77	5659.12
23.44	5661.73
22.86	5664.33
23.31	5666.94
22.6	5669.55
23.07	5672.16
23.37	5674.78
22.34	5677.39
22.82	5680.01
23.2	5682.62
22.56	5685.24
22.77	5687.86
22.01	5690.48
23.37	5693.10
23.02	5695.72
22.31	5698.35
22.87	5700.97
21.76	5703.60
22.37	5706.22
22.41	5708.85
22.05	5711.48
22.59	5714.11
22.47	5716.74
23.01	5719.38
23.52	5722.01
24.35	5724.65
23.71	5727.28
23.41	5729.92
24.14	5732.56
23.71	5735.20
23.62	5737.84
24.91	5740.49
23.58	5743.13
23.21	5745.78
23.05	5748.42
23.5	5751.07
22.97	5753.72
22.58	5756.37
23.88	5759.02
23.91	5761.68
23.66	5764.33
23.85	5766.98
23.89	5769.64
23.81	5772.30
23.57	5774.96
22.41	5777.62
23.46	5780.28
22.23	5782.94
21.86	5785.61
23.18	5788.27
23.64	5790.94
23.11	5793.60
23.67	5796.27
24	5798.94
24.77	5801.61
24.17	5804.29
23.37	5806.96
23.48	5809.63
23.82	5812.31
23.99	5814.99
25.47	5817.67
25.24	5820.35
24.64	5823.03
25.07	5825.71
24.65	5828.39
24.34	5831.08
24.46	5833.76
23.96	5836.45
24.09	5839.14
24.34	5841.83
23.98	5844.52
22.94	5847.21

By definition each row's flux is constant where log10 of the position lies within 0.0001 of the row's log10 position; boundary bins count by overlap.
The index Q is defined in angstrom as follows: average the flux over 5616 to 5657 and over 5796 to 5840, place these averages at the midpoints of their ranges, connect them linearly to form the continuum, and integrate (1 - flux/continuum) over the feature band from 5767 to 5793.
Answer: 0.8 angstrom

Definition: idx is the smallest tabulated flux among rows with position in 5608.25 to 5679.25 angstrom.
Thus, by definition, 21.53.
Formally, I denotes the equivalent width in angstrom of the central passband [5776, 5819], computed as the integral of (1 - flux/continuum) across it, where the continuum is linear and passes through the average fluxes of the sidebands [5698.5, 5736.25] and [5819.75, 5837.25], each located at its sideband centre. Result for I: 1.1 angstrom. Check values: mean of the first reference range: 23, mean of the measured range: 23.5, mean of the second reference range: 24.6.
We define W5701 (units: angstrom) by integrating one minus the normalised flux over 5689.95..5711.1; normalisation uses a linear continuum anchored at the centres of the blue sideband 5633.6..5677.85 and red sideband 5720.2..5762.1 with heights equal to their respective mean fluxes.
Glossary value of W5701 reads 0.6 angstrom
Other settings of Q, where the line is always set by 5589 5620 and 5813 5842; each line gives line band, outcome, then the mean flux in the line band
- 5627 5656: 0.4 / 22.3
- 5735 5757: 0.2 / 23.5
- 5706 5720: 0.5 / 22.5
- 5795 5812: 0.3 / 23.9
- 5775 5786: 0.6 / 22.7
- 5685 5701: 0.3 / 22.7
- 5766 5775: 0.1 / 23.8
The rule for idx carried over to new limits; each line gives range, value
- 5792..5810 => 23.11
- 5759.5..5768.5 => 23.66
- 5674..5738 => 21.76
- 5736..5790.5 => 21.86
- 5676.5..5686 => 22.34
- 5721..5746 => 23.21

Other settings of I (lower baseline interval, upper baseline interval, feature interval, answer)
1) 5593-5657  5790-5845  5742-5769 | 0.22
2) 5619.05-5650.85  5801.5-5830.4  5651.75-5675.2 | -0.17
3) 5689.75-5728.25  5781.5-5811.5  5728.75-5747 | -0.64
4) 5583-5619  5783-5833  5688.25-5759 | 0.44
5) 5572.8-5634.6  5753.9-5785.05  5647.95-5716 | 0.23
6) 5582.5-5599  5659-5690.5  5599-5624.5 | -0.81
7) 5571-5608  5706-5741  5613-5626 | -0.22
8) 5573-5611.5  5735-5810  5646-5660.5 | -0.07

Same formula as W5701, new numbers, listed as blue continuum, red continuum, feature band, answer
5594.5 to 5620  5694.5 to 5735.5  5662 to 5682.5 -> -0.2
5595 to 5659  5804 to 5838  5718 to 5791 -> 0.8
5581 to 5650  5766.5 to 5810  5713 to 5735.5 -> -0.4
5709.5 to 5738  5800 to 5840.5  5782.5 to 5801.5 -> 0.6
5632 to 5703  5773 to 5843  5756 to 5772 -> -0.1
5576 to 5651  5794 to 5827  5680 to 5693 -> 0.2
